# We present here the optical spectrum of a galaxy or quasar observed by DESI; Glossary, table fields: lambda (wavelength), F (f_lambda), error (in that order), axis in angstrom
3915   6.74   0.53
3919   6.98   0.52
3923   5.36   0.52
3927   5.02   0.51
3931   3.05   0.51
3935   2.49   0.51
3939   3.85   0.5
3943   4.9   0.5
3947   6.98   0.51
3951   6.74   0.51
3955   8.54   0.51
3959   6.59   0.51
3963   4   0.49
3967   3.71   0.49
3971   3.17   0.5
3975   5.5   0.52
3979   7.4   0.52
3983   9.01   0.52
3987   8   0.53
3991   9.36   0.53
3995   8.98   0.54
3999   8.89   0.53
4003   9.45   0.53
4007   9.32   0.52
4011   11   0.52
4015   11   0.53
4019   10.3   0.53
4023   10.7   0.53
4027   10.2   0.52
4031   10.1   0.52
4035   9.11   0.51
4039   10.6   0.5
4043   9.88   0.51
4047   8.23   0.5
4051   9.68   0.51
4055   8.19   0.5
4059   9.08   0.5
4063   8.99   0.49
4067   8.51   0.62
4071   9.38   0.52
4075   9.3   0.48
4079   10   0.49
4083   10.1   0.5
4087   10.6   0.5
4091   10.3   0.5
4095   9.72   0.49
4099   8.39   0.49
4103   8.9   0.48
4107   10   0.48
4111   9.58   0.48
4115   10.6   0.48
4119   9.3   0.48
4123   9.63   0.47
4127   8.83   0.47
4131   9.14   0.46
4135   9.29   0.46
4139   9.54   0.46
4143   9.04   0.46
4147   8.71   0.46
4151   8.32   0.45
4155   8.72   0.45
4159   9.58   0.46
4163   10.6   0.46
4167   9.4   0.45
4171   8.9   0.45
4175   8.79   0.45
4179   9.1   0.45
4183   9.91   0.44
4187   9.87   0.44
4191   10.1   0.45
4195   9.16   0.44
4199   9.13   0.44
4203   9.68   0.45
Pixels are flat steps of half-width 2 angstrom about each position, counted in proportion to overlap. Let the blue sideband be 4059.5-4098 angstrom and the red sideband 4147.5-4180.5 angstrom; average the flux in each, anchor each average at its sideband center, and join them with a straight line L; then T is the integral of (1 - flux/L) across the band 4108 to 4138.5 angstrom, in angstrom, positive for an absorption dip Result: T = -0.4 angstrom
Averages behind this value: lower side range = 9.6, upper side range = 9.16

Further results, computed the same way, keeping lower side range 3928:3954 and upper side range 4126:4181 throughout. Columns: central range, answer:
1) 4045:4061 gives -3.81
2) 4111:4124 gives -2.18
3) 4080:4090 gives -3.29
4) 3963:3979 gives 2.76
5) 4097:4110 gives -1.59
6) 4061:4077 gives -3.48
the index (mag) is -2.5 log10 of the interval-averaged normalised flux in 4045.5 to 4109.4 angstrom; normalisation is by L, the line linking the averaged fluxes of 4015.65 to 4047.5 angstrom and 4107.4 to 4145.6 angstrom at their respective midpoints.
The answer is 0.04 mag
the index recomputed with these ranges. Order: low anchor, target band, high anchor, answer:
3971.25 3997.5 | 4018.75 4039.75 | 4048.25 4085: -0.19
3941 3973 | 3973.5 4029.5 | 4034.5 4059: -0.24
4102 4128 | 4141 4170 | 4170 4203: 0.04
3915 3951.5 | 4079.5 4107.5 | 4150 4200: -0.22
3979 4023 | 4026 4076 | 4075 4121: 0.04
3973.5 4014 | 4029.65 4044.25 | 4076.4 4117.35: -0.08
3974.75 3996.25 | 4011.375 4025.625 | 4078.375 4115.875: -0.23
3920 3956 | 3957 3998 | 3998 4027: 0.20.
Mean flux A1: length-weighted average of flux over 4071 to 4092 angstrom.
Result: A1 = 9.98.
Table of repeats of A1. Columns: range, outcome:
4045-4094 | 9.37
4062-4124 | 9.59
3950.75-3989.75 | 6.3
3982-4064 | 9.54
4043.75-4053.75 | 9.01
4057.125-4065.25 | 9.02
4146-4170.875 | 9.22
